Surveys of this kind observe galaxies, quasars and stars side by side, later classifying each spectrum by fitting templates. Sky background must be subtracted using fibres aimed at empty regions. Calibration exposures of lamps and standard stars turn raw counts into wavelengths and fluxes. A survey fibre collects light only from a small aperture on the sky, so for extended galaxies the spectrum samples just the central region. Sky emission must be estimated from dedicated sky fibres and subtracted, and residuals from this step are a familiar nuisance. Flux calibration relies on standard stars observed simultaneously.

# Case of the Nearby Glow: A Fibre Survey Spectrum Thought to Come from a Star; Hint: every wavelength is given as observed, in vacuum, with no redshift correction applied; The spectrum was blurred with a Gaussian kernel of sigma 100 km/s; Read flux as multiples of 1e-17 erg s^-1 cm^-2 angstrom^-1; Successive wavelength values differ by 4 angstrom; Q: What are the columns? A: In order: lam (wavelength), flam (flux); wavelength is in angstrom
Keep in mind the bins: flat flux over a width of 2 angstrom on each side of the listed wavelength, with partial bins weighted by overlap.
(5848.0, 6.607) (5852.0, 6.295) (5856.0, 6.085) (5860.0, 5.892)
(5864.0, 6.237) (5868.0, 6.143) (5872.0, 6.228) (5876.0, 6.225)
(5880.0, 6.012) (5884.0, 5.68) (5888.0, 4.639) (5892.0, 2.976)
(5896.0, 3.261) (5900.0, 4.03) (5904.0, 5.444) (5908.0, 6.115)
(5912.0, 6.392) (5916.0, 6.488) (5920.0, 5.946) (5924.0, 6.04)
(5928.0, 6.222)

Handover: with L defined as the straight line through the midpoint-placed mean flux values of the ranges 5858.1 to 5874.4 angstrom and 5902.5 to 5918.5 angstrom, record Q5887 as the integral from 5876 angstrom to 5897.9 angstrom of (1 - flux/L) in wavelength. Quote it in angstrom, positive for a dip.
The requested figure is 5.2 angstrom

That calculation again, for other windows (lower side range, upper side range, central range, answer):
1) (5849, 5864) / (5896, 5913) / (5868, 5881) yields -0.9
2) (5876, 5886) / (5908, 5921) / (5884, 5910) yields 6.8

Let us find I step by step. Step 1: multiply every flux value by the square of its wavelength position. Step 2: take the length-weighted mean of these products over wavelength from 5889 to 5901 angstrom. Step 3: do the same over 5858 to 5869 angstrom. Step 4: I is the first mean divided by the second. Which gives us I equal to 0.6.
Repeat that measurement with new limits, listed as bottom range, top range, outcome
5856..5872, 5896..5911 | 0.83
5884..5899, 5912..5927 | 1.59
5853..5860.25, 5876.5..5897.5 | 0.78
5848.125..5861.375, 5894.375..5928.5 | 0.92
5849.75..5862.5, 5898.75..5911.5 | 0.90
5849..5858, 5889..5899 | 0.55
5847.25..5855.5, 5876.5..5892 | 0.83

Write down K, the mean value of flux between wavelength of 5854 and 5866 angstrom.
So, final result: 6.07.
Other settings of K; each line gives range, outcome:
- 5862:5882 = 6.17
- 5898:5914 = 5.5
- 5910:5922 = 6.28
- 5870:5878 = 6.23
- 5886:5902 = 3.73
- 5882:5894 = 4.43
